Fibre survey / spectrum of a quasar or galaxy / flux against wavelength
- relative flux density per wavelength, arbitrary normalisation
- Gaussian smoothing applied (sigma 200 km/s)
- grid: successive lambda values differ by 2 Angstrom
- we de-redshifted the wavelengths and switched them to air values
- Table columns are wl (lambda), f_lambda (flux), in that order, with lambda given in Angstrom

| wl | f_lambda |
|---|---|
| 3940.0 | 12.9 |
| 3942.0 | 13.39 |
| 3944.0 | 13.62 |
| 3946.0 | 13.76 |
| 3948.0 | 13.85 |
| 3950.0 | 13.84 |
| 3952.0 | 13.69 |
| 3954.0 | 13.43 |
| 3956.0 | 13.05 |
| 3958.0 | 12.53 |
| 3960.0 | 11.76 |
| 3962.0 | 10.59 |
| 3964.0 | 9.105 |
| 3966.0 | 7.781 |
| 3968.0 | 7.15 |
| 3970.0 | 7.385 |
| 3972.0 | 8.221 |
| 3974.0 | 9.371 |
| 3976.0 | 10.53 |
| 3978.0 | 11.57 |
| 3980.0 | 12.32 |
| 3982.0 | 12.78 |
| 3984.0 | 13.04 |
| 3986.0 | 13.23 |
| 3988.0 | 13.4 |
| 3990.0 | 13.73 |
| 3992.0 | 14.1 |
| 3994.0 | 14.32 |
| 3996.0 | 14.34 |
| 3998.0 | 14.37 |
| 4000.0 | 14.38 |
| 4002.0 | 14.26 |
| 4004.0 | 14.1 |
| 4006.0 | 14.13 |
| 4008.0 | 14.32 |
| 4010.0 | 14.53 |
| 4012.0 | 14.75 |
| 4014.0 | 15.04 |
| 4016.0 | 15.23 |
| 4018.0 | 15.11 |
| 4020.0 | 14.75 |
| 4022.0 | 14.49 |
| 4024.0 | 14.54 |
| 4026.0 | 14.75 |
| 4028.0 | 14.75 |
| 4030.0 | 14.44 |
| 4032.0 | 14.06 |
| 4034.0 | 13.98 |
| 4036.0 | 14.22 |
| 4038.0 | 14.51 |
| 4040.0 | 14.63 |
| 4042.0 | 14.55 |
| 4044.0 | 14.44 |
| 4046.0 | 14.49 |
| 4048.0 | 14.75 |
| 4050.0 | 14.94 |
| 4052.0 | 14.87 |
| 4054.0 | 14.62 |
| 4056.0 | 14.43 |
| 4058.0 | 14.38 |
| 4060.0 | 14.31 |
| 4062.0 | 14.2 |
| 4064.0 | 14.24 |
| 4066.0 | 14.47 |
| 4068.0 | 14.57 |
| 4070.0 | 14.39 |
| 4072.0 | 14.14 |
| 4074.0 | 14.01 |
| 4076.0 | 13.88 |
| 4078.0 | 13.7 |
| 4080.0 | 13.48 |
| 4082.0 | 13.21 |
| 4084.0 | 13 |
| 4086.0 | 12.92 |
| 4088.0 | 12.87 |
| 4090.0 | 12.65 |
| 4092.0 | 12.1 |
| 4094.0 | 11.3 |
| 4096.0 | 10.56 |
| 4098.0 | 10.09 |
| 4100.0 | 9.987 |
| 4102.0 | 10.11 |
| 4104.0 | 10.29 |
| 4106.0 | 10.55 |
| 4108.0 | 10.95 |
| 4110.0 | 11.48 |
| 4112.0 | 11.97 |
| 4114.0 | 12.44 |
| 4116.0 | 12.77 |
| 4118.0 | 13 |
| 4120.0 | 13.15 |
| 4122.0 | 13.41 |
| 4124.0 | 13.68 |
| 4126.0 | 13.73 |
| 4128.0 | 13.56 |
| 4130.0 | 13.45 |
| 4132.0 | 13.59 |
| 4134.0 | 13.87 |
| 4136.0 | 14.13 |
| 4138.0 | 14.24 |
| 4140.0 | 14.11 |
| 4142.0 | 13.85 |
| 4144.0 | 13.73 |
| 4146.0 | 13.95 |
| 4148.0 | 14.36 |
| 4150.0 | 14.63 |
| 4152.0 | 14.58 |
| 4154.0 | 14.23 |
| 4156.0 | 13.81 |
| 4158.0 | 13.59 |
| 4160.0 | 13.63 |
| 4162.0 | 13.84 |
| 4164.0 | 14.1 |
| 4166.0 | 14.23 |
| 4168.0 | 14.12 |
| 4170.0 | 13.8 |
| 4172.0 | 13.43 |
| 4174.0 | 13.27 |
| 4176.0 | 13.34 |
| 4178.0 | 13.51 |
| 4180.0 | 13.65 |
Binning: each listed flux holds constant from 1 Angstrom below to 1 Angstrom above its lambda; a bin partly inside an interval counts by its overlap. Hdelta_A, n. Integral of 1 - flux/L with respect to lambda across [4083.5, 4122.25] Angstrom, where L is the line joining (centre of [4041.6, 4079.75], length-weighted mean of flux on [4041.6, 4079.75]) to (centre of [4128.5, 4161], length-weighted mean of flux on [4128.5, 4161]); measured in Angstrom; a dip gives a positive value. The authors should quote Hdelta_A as 6.7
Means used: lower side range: 14.4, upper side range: 14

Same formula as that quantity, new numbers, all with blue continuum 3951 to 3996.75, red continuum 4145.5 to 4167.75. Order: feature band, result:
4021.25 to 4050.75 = -4.8 Angstrom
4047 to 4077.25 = -3.8 Angstrom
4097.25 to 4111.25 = 3.0 Angstrom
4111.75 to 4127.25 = 0.6 Angstrom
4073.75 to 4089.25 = -0.3 Angstrom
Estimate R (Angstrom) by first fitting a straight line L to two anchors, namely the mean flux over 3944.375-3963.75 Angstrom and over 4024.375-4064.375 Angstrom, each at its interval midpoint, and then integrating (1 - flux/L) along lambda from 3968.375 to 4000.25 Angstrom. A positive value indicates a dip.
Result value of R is 2.9 Angstrom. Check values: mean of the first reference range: 12.8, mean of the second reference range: 14.5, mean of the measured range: 12.2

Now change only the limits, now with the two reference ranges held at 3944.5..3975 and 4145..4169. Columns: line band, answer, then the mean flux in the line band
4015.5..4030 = -3.3 Angstrom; 14.8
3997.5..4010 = -2.7 Angstrom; 14.3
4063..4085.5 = -1.9 Angstrom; 13.9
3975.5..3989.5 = -1.3 Angstrom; 12.5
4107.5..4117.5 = 1.0 Angstrom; 12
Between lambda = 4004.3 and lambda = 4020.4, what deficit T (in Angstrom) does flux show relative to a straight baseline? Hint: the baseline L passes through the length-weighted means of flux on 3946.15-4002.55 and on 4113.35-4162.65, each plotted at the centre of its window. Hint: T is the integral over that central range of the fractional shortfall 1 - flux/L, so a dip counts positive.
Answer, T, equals -2.89 Angstrom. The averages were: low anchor 12.1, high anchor 13.7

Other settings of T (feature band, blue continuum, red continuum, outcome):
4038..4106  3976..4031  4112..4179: 2.7 Angstrom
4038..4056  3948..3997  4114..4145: -2.9 Angstrom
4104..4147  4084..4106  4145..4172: -1.4 Angstrom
